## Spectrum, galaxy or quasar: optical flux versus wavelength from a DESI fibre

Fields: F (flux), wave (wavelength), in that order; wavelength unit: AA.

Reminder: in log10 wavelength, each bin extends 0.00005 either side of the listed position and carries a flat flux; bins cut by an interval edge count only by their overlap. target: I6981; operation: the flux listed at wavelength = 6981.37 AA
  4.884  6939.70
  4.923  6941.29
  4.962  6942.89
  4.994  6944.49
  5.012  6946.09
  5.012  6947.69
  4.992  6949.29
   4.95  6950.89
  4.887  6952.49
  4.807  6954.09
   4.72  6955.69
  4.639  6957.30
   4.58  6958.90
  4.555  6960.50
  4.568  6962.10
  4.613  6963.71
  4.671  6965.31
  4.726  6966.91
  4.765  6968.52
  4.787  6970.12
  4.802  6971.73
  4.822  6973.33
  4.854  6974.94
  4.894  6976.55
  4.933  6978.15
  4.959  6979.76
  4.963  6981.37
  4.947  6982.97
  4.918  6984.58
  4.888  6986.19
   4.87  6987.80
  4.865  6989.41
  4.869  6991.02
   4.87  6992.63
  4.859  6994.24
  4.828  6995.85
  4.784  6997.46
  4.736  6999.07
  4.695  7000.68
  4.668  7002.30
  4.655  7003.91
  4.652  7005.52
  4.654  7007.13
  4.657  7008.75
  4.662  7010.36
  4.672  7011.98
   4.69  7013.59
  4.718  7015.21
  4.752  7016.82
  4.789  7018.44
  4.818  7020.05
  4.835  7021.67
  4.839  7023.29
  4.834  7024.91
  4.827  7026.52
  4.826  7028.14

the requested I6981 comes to 4.963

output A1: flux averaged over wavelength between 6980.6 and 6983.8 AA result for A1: 4.96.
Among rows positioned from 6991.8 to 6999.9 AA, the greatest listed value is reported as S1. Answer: 4.87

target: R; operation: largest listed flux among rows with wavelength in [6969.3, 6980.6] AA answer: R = 4.959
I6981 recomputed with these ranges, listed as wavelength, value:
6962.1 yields 4.568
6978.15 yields 4.933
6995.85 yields 4.828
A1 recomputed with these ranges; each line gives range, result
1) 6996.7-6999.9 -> 4.76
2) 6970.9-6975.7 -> 4.82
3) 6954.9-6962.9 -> 4.61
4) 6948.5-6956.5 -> 4.87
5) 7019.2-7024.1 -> 4.83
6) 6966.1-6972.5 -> 4.77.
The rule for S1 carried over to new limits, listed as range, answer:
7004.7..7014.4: 4.69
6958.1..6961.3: 4.58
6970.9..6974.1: 4.822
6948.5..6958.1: 4.992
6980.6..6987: 4.963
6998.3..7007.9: 4.736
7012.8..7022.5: 4.835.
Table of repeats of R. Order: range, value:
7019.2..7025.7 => 4.839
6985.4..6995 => 4.888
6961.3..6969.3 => 4.765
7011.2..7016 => 4.718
